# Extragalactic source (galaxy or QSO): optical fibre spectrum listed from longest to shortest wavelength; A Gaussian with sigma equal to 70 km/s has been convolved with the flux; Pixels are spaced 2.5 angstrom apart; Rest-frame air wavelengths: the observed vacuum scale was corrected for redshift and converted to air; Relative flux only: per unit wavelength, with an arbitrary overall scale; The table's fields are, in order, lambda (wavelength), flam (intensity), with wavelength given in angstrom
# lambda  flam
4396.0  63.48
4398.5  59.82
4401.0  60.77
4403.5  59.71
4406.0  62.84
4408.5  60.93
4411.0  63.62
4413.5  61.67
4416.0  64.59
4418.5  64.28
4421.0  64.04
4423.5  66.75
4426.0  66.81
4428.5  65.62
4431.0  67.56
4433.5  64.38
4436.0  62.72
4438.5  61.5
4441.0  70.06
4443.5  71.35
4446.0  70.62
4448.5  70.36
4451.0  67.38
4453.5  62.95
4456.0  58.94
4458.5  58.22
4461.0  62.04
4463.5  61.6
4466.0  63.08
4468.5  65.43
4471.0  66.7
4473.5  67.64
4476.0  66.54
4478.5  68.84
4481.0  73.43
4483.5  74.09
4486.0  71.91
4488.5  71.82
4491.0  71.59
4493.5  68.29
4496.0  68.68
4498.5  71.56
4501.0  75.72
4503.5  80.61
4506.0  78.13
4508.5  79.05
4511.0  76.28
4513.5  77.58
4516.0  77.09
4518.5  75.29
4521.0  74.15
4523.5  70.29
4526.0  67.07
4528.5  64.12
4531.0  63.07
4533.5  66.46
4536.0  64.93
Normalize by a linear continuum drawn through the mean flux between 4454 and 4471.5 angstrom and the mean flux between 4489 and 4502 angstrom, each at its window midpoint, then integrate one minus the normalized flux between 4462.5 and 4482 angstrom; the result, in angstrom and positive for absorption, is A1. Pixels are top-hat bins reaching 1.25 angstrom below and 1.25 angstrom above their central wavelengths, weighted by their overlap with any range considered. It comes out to -0.6 angstrom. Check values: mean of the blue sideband 62.1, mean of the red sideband 71.1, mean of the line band 66.6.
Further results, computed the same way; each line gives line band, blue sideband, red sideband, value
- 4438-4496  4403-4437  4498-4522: 2.8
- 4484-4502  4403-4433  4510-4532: -0.5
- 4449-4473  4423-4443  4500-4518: 2.4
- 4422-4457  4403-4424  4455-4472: -2.0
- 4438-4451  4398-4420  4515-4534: -0.9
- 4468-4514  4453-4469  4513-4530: -3.9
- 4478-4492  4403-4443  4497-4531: -0.2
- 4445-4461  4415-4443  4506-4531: 0.7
